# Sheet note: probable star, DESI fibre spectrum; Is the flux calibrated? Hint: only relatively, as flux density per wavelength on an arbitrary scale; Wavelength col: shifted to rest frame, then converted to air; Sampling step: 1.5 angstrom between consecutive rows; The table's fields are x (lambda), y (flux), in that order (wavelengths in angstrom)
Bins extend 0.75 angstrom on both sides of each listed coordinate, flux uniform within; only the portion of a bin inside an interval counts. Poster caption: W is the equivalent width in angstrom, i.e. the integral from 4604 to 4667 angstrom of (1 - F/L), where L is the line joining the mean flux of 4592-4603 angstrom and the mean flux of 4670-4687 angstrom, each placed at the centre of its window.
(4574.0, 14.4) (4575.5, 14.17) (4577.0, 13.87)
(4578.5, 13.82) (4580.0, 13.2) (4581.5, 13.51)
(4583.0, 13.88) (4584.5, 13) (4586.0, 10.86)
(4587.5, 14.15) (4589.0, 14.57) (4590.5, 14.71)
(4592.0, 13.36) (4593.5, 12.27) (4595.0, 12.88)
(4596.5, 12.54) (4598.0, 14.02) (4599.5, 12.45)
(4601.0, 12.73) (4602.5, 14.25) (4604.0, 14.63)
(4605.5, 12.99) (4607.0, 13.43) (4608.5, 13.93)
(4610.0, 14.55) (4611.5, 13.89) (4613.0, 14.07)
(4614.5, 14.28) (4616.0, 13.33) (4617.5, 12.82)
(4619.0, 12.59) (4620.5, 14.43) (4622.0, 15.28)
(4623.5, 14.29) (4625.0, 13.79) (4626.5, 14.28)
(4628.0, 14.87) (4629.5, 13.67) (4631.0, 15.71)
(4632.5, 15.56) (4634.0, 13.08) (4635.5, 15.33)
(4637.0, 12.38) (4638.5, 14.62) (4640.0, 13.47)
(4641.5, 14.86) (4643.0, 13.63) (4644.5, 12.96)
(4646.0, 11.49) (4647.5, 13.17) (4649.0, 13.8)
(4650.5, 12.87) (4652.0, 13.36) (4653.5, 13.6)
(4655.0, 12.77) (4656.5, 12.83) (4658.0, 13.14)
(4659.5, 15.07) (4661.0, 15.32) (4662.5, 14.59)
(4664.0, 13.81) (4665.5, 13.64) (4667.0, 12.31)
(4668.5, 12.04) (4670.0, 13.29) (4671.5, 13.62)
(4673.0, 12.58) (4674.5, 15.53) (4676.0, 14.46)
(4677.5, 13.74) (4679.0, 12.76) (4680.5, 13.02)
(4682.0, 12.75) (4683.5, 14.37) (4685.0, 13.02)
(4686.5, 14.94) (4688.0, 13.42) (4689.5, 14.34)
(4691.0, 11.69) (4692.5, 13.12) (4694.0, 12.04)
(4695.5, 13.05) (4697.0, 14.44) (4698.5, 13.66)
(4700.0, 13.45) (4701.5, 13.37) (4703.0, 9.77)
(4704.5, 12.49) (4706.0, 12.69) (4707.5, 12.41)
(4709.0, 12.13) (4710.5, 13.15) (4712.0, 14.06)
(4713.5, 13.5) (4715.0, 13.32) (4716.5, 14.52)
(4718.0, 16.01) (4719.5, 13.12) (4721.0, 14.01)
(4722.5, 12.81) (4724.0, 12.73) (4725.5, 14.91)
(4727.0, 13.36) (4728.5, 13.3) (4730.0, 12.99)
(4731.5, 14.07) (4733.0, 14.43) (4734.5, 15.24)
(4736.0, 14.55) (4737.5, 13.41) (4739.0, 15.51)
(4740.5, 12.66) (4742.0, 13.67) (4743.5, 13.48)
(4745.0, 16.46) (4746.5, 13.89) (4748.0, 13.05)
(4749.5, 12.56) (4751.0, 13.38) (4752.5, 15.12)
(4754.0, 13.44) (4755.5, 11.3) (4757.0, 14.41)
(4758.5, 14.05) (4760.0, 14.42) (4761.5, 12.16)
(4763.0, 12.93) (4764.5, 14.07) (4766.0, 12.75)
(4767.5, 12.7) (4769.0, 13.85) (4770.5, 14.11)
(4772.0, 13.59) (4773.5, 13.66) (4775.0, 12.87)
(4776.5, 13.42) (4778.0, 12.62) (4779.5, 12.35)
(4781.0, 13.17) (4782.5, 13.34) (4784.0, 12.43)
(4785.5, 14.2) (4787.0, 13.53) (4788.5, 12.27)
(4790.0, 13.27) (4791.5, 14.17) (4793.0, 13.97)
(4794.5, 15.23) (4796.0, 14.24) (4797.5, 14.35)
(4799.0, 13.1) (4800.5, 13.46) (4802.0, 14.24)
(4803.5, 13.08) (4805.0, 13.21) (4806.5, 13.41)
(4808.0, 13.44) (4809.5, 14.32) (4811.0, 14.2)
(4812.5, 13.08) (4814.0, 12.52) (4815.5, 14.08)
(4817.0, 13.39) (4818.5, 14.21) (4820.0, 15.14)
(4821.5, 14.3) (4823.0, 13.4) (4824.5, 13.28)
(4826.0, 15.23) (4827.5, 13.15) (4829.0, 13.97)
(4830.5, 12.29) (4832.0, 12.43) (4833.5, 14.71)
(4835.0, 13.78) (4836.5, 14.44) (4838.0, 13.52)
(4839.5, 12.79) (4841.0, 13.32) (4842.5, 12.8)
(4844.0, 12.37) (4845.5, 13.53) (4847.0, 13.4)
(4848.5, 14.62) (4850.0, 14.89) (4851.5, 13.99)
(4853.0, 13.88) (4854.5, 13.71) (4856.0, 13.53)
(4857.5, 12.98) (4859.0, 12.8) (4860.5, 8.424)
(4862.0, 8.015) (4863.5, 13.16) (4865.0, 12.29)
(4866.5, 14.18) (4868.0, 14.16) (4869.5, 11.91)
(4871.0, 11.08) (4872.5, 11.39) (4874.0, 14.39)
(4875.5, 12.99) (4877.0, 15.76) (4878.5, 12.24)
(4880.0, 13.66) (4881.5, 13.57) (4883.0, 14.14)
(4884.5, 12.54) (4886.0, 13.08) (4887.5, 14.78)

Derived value -2.4 angstrom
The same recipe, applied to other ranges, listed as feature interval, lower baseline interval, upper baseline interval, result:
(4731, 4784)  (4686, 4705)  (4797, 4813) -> -0.92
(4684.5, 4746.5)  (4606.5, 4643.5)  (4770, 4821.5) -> 1.22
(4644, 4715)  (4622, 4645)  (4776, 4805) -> 3.72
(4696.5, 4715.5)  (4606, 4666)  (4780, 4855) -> 1.17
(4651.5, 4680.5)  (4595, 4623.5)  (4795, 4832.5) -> 0.18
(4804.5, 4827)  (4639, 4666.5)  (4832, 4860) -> -0.45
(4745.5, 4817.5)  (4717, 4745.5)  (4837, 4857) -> 1.80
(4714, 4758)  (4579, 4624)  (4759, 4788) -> -1.71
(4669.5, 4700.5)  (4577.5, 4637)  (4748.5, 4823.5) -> 0.37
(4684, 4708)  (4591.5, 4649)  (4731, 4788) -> 1.13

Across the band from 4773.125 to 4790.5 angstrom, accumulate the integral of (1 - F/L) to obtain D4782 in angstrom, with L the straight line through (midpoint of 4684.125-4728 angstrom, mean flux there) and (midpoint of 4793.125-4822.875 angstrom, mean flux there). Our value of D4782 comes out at 0.8 angstrom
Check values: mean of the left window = 13.3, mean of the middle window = 13.1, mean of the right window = 13.8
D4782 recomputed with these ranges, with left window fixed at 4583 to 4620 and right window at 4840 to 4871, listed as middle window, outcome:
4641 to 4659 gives 0.2 angstrom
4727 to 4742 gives -1.0 angstrom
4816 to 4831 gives -1.1 angstrom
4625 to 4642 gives -1.2 angstrom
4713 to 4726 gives -0.7 angstrom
